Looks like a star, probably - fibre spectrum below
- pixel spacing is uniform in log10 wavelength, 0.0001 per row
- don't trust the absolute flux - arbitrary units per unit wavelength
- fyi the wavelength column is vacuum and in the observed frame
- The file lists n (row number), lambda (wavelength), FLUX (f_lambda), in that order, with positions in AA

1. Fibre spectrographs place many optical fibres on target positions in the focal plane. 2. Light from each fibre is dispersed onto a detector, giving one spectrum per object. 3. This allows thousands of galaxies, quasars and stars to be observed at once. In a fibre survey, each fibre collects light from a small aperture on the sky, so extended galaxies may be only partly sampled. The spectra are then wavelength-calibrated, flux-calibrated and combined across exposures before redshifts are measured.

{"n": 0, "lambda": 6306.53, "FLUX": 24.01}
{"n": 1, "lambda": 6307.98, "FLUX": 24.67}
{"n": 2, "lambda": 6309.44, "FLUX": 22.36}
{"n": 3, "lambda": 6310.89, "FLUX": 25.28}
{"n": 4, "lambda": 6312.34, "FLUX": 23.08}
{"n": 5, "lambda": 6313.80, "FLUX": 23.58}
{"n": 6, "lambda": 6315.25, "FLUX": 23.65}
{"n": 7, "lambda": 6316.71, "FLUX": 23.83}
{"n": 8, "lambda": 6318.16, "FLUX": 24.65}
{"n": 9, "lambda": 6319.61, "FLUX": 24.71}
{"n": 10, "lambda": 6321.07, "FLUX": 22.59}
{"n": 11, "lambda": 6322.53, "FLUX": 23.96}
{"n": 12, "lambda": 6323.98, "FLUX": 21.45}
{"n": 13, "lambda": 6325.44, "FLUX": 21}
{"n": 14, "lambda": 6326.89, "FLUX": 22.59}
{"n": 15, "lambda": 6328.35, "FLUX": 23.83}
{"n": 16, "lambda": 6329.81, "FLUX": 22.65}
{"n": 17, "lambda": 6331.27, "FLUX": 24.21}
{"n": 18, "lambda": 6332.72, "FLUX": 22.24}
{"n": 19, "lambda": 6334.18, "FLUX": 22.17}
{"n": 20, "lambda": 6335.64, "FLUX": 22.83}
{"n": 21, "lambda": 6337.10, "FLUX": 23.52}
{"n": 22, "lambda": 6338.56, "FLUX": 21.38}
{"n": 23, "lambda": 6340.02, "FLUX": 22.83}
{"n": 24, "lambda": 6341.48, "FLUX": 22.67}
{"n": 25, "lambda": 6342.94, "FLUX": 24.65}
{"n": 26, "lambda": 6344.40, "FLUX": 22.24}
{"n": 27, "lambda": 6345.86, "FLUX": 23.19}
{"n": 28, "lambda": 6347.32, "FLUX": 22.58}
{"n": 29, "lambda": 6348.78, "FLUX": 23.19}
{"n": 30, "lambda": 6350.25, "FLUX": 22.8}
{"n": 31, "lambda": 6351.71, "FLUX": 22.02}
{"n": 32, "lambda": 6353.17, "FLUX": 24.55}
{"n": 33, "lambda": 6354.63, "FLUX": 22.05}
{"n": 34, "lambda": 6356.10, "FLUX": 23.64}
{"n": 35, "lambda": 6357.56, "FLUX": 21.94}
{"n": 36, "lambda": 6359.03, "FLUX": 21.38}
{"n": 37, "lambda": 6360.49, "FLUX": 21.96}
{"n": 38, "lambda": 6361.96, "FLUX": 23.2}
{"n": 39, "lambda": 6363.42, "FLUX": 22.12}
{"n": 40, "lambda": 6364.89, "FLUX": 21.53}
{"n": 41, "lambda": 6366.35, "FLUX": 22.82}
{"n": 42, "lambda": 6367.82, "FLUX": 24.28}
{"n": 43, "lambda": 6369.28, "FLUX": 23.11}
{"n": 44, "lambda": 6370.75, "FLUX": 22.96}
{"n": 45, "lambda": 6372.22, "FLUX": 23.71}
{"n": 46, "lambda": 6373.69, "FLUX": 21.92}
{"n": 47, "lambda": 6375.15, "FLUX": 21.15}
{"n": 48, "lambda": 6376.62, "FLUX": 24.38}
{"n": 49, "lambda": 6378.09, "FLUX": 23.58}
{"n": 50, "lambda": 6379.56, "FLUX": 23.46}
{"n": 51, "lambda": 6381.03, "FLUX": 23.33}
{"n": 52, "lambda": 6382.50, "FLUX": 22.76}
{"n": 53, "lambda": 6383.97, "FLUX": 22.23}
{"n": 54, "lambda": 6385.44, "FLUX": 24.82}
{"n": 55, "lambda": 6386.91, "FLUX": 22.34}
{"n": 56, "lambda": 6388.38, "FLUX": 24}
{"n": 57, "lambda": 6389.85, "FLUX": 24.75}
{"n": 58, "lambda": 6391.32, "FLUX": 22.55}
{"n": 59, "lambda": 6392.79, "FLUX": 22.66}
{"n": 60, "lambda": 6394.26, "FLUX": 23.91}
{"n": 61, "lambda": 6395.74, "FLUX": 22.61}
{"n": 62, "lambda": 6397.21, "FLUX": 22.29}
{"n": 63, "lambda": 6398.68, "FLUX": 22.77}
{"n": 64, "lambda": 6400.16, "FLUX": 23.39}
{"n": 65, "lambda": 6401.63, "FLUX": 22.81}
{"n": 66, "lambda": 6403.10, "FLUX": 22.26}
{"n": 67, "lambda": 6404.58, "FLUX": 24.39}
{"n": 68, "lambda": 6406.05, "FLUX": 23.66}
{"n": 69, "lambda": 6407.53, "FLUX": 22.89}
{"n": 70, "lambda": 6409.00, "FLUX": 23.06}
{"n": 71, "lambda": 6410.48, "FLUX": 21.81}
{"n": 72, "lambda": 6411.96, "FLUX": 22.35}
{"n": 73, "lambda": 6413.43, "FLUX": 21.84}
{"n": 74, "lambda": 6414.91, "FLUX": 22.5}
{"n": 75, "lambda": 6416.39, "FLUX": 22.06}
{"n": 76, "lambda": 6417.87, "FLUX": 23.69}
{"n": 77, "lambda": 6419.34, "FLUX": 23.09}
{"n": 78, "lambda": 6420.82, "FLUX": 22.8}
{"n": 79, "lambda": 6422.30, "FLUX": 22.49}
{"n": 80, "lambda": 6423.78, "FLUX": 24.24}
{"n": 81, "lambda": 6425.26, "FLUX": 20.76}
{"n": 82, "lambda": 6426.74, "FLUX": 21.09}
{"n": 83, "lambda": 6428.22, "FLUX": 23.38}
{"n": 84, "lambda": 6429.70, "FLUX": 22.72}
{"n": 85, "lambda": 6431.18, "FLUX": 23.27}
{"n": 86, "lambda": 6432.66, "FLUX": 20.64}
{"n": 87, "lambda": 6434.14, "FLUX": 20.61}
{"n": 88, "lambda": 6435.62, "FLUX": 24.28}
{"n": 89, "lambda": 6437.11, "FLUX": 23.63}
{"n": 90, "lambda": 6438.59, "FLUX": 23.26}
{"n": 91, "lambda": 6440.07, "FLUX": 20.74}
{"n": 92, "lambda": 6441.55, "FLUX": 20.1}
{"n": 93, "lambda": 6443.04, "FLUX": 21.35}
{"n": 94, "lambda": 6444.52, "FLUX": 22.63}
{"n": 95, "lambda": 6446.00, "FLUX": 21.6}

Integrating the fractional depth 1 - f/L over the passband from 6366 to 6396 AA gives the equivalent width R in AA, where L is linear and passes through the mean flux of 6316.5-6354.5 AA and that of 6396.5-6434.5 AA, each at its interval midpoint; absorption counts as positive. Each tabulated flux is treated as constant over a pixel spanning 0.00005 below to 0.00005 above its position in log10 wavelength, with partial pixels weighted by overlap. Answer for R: -0.6 AA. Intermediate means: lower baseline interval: 23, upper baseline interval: 22.6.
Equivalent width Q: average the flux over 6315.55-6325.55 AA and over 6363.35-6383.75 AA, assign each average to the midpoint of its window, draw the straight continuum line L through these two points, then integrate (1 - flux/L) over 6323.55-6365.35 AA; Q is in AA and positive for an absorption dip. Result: 0.9 AA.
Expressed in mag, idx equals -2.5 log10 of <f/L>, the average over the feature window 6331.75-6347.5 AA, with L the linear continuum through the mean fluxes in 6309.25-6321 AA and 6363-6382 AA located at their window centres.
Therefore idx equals 0.03 mag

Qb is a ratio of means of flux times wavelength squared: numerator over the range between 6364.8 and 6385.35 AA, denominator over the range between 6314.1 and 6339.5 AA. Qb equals 1.0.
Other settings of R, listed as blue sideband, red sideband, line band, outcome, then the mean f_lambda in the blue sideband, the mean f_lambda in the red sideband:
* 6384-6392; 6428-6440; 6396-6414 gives 0.32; 23.6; 22.6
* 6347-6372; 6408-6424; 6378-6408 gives -0.67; 22.7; 22.7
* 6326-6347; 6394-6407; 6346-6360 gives 0.16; 22.9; 23.1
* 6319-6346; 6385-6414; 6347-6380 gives 0.22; 22.9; 23.1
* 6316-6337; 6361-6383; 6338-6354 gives 0.06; 23.1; 22.9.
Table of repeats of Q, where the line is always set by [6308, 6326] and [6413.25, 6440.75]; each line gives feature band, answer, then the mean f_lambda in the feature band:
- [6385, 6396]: -0.3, 23.5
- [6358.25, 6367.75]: 0.3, 22.3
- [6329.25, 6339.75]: 0.2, 22.7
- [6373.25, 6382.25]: 0.0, 23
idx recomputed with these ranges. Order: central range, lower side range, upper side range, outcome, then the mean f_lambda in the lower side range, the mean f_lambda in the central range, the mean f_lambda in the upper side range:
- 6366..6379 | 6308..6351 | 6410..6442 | -0.02 mag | 23.1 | 23.1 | 22.4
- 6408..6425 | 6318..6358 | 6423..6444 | -0.02 mag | 22.9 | 22.7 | 22.2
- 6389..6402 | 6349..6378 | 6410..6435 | -0.03 mag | 22.7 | 23.1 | 22.3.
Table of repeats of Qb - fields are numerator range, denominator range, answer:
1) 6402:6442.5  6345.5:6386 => 1.00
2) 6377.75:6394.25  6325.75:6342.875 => 1.04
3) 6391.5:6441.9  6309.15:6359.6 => 1.01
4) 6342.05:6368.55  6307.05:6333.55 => 0.99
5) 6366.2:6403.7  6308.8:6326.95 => 1.01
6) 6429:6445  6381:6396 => 0.96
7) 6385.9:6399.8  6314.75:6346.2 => 1.02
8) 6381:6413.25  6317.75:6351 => 1.03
